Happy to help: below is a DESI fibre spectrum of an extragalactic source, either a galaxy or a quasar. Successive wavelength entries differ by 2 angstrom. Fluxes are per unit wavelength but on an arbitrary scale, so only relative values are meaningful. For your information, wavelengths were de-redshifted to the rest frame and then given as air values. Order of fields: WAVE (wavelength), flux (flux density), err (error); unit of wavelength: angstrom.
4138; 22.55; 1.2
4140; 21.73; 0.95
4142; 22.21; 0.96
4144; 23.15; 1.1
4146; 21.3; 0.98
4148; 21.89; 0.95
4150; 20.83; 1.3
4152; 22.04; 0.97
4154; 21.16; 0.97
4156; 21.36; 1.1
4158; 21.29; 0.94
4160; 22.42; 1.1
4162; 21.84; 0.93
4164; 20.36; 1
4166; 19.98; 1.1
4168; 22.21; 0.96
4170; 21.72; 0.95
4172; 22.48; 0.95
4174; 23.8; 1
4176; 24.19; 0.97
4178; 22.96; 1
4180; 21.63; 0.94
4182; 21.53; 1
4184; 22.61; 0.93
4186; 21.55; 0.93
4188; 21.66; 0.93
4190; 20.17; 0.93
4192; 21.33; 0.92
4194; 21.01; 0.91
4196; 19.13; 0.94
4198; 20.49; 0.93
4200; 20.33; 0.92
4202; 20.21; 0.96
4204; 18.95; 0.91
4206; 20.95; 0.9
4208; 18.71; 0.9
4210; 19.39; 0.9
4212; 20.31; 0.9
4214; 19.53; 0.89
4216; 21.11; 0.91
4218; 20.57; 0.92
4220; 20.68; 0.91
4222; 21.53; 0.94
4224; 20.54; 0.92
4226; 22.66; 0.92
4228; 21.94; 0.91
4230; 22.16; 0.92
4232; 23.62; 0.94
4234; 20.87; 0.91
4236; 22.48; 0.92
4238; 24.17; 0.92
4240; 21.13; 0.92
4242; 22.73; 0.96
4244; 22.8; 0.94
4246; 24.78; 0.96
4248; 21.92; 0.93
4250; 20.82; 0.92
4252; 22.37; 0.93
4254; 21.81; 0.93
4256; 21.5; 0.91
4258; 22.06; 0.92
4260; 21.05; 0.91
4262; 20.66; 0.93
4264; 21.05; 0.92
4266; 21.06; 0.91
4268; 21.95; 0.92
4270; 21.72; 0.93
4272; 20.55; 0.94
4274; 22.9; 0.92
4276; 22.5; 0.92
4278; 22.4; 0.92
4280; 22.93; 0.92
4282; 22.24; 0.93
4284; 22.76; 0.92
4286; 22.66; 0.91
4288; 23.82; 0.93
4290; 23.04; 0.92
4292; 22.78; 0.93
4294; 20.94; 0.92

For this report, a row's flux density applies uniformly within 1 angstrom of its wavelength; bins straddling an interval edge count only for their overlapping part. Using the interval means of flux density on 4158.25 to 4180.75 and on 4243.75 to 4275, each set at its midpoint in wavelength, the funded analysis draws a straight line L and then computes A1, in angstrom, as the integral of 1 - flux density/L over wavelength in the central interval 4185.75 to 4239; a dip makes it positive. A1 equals 2.4 angstrom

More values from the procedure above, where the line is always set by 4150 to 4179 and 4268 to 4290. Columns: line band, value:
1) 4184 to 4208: 1.7 angstrom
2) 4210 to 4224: 1.0 angstrom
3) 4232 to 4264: 0.3 angstrom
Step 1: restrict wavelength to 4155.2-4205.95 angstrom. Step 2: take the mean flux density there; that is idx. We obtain 21.4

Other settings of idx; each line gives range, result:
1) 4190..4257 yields 21.3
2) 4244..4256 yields 22.3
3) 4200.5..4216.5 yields 19.9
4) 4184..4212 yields 20.4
